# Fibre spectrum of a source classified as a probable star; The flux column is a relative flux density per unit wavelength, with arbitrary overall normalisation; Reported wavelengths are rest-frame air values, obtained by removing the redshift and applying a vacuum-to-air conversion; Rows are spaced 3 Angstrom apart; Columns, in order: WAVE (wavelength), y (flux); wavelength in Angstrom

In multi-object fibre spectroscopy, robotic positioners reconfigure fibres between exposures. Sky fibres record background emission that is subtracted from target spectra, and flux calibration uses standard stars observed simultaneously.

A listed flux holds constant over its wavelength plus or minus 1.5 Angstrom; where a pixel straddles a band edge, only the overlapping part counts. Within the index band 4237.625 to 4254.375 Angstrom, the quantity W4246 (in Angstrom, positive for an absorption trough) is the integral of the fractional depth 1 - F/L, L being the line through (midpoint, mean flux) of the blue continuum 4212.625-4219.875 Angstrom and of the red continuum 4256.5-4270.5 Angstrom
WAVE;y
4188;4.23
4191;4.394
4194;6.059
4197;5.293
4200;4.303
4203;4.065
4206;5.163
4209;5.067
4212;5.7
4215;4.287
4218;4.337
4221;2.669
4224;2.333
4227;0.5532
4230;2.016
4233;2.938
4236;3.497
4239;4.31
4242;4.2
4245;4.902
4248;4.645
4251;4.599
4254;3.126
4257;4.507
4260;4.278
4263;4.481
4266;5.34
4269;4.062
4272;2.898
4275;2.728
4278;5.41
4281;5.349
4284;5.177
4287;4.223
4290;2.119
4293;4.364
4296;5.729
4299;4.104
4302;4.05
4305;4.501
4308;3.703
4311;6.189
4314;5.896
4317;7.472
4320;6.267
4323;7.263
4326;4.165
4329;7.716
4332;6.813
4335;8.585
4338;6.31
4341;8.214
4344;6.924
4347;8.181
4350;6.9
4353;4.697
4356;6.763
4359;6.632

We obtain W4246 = 0.4 Angstrom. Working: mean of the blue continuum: 4.39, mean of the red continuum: 4.54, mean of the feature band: 4.38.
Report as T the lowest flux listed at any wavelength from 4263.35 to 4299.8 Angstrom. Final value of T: 2.119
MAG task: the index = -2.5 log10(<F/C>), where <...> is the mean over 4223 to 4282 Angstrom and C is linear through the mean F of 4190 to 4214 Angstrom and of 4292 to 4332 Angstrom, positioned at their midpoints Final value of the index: 0.35 mag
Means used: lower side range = 5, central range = 3.81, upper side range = 5.56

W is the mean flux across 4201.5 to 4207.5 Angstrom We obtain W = 4.61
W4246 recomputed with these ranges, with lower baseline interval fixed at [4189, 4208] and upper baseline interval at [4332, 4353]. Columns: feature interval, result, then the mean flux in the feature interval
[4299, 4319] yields 4.4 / 5.24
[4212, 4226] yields 4.4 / 3.55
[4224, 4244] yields 9.4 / 2.92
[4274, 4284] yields 2.5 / 4.69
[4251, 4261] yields 3.1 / 4.05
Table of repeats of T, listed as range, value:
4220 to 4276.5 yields 0.5532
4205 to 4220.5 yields 4.287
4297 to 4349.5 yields 3.703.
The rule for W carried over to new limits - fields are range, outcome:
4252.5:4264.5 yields 4.1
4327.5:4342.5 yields 7.53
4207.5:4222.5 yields 4.41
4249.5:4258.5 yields 4.08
